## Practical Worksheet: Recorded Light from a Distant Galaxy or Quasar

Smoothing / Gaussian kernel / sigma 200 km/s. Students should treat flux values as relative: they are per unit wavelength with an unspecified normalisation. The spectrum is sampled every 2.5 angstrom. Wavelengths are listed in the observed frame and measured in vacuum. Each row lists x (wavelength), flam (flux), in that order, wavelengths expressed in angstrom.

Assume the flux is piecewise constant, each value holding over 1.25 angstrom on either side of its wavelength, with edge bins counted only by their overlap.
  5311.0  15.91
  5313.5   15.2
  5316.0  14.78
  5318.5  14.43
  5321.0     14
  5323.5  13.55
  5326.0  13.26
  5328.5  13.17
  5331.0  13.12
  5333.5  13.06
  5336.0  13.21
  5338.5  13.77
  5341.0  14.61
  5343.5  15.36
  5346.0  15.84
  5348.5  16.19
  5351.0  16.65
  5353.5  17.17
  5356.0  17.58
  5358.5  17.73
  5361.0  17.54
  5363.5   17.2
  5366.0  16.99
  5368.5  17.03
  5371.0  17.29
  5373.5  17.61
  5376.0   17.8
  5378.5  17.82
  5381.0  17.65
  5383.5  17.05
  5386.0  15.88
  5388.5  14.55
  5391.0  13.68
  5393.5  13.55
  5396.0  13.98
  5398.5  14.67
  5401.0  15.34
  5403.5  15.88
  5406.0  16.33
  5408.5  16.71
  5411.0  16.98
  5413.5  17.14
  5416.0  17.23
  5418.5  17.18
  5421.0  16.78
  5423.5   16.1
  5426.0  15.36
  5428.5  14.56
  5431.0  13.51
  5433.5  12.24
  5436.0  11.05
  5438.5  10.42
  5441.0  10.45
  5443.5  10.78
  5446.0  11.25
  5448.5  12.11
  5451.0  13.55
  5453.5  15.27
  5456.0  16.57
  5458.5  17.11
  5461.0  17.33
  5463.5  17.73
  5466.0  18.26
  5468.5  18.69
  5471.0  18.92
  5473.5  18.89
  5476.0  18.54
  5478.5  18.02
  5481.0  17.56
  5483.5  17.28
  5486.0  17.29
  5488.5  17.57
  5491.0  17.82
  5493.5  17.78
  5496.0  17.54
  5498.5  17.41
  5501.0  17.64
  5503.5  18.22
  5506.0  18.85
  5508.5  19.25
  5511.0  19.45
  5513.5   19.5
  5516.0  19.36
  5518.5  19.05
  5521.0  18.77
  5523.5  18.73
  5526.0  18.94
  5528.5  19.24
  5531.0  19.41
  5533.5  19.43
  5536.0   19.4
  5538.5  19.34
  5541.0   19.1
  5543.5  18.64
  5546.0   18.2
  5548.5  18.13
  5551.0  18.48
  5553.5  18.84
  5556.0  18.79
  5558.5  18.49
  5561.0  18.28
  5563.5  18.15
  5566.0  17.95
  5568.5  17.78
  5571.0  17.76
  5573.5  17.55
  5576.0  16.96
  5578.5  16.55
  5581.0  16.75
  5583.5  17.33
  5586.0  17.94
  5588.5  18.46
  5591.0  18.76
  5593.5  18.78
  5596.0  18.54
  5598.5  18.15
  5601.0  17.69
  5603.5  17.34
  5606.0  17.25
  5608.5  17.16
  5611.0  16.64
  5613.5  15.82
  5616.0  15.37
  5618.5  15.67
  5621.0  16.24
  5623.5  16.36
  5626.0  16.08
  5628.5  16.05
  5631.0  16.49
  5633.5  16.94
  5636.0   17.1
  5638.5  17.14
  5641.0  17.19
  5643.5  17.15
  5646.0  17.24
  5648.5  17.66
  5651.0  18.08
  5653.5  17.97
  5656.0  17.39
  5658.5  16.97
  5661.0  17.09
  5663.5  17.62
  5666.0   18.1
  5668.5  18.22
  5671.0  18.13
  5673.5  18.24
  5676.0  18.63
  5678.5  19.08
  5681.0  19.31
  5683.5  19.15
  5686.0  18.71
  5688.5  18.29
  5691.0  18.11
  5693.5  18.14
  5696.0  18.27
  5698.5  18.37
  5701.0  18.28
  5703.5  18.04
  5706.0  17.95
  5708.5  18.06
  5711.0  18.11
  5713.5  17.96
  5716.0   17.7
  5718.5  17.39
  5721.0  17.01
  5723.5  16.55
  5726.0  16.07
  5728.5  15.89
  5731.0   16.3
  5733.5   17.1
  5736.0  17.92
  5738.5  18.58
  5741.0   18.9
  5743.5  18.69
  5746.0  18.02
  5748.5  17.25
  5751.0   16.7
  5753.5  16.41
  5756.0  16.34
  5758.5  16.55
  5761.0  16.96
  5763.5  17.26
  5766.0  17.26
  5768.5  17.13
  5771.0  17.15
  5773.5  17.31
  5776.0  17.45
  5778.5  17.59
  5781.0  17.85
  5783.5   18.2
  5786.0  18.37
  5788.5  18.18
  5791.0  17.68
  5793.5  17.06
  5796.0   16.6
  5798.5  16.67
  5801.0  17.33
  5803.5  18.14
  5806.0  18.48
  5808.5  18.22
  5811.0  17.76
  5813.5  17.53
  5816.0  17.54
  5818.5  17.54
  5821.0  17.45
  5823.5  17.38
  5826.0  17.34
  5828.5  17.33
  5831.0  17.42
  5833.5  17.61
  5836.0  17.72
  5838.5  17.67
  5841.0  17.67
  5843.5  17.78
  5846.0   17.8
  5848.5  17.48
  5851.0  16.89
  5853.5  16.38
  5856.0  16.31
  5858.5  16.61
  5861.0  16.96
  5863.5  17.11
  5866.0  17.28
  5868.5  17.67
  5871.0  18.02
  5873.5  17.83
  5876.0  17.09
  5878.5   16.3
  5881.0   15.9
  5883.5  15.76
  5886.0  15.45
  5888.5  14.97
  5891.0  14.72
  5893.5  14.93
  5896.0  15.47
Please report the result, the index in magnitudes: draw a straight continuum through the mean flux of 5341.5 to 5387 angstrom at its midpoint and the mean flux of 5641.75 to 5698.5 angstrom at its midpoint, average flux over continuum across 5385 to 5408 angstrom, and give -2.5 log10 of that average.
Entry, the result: 0.148 mag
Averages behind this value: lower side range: 17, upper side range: 18.1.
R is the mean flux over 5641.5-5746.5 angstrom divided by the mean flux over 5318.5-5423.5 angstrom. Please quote 1.13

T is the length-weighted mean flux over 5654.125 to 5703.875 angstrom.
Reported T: 18.2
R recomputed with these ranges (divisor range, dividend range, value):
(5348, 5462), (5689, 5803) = 1.13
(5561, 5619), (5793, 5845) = 1.01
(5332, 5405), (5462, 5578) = 1.15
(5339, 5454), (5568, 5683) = 1.13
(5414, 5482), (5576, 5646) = 1.11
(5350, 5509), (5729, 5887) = 1.07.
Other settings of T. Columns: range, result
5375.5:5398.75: 15.6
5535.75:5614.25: 18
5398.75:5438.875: 15.3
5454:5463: 16.9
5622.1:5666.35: 17.1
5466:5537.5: 18.5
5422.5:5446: 12.6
